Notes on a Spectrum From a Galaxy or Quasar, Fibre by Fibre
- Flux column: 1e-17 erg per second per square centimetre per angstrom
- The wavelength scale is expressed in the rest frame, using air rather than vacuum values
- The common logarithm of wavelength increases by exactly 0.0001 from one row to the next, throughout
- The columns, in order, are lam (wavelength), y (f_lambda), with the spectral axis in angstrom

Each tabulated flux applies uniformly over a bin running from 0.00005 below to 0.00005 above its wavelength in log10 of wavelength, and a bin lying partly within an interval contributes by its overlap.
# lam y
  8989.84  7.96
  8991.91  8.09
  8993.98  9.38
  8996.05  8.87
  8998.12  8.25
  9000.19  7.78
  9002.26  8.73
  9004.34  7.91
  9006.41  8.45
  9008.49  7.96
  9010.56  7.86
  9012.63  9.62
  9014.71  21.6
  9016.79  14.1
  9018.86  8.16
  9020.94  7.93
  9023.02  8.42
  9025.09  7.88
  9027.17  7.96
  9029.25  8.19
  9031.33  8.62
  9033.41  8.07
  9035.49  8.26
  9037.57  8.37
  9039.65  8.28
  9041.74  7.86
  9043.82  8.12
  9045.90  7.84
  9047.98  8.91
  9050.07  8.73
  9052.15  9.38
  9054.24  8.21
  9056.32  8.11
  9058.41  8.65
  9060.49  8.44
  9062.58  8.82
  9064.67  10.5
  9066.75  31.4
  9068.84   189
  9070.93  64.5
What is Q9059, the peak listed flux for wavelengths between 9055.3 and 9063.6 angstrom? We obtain 8.82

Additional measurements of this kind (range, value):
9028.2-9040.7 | 8.62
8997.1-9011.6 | 8.73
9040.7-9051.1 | 8.91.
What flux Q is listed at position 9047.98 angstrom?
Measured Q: 8.91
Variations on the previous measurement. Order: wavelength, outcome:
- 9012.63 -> 9.62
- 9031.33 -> 8.62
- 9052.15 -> 9.38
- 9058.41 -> 8.65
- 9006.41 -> 8.45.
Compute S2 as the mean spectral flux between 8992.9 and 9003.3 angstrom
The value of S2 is 8.6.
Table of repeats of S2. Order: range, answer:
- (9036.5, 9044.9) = 8.15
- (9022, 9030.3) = 8.12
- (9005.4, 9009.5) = 8.19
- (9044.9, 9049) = 8.38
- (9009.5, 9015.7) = 12.9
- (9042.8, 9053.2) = 8.6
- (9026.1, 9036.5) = 8.22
